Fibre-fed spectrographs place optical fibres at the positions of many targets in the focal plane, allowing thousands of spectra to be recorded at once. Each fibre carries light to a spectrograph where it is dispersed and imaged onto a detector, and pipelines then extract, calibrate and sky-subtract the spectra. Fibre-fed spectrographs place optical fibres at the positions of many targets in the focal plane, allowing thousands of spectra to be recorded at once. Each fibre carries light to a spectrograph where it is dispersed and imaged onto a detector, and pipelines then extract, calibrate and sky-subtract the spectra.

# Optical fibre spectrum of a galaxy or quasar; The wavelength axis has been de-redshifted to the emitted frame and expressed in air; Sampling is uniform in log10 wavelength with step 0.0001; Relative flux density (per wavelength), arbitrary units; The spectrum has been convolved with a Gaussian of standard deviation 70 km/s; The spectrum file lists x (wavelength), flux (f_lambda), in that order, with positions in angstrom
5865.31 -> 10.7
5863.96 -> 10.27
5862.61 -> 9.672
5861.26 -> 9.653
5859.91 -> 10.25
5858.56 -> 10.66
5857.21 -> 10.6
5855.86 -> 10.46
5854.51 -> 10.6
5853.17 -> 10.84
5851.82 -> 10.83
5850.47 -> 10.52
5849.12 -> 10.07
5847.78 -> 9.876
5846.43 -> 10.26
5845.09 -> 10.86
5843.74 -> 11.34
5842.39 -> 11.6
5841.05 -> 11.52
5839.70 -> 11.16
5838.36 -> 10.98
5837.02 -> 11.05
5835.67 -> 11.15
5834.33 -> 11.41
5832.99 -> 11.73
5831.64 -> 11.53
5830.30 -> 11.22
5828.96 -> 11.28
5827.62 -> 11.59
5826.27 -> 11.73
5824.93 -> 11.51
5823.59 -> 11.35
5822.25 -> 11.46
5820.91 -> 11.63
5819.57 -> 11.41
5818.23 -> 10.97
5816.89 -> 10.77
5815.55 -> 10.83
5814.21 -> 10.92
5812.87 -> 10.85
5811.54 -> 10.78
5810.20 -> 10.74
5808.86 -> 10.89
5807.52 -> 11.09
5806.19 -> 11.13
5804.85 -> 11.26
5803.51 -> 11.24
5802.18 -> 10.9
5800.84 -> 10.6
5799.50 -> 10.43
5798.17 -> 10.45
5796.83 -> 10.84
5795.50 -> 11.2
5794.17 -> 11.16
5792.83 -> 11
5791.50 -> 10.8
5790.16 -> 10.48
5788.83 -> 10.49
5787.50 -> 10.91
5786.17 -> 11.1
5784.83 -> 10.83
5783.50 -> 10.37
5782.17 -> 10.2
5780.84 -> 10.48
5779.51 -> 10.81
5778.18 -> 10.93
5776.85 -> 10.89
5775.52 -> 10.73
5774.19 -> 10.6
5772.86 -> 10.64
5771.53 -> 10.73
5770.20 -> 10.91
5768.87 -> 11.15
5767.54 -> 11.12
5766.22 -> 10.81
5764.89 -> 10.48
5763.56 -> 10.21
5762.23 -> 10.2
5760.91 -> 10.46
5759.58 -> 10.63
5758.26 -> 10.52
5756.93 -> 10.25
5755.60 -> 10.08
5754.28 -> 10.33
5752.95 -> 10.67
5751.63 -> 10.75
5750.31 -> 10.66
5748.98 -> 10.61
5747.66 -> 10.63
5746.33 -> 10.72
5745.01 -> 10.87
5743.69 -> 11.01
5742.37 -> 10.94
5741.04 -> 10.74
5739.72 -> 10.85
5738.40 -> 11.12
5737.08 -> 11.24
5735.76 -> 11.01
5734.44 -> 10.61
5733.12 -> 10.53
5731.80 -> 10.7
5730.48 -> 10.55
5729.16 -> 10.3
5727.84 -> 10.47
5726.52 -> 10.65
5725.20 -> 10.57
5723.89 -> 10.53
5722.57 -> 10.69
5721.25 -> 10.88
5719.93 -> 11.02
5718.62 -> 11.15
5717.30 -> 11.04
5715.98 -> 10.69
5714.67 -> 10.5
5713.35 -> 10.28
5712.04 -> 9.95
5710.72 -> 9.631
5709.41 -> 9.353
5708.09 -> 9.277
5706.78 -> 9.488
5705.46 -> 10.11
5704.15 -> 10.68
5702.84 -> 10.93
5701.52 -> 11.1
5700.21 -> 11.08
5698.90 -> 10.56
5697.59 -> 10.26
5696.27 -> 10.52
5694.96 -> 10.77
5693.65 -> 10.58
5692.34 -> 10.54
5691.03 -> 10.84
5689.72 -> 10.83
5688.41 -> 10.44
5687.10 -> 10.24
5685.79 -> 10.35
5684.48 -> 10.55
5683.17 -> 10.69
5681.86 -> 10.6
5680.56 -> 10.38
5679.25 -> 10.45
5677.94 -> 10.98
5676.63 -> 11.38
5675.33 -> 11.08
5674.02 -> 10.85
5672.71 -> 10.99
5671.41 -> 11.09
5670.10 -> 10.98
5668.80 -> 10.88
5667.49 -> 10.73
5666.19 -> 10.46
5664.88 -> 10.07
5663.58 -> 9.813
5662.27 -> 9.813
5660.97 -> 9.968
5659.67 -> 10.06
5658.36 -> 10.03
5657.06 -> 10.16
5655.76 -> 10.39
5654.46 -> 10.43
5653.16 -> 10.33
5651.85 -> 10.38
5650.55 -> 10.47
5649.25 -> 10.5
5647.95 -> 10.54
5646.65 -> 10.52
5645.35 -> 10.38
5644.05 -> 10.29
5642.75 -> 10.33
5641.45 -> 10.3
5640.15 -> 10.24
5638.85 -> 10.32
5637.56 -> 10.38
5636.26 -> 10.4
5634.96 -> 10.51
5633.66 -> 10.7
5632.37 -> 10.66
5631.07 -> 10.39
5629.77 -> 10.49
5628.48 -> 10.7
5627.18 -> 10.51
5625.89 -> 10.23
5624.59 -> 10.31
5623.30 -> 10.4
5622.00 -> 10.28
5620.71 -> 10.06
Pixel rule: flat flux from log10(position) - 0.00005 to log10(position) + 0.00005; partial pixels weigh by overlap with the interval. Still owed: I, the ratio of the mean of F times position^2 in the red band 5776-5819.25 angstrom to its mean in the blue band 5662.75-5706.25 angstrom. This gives 1.06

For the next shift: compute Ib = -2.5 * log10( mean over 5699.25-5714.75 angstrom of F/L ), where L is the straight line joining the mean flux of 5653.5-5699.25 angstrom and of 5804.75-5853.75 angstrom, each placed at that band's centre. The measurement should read 0.05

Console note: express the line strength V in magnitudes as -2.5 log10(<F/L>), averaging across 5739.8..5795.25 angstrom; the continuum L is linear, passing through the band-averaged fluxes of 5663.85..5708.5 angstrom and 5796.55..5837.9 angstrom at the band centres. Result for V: 0.02 mag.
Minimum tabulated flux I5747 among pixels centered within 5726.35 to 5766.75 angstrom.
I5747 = 10.08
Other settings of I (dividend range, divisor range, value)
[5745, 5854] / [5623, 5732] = 1.08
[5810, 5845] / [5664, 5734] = 1.11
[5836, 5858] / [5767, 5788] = 1.03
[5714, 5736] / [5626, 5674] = 1.05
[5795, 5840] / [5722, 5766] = 1.07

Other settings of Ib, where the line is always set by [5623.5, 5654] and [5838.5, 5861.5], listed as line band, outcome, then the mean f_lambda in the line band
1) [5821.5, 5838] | -0.074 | 11.4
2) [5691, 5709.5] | 0.008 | 10.4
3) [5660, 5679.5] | -0.017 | 10.6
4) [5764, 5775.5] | -0.021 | 10.8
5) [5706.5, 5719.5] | 0.036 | 10.2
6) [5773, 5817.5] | -0.020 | 10.8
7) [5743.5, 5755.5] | -0.010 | 10.7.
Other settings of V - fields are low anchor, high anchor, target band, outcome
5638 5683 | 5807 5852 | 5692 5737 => 0.017 mag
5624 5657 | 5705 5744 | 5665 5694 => -0.025 mag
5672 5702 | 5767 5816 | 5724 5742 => 0.004 mag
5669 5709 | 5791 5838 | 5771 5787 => 0.028 mag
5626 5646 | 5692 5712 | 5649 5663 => 0.019 mag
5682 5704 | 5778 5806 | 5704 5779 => 0.013 mag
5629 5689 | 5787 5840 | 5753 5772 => 0.032 mag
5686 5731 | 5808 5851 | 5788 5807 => 0.007 mag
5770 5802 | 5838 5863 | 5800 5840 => -0.049 mag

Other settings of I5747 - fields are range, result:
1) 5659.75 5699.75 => 9.813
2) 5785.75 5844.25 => 10.43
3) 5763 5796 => 10.2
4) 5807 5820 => 10.74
